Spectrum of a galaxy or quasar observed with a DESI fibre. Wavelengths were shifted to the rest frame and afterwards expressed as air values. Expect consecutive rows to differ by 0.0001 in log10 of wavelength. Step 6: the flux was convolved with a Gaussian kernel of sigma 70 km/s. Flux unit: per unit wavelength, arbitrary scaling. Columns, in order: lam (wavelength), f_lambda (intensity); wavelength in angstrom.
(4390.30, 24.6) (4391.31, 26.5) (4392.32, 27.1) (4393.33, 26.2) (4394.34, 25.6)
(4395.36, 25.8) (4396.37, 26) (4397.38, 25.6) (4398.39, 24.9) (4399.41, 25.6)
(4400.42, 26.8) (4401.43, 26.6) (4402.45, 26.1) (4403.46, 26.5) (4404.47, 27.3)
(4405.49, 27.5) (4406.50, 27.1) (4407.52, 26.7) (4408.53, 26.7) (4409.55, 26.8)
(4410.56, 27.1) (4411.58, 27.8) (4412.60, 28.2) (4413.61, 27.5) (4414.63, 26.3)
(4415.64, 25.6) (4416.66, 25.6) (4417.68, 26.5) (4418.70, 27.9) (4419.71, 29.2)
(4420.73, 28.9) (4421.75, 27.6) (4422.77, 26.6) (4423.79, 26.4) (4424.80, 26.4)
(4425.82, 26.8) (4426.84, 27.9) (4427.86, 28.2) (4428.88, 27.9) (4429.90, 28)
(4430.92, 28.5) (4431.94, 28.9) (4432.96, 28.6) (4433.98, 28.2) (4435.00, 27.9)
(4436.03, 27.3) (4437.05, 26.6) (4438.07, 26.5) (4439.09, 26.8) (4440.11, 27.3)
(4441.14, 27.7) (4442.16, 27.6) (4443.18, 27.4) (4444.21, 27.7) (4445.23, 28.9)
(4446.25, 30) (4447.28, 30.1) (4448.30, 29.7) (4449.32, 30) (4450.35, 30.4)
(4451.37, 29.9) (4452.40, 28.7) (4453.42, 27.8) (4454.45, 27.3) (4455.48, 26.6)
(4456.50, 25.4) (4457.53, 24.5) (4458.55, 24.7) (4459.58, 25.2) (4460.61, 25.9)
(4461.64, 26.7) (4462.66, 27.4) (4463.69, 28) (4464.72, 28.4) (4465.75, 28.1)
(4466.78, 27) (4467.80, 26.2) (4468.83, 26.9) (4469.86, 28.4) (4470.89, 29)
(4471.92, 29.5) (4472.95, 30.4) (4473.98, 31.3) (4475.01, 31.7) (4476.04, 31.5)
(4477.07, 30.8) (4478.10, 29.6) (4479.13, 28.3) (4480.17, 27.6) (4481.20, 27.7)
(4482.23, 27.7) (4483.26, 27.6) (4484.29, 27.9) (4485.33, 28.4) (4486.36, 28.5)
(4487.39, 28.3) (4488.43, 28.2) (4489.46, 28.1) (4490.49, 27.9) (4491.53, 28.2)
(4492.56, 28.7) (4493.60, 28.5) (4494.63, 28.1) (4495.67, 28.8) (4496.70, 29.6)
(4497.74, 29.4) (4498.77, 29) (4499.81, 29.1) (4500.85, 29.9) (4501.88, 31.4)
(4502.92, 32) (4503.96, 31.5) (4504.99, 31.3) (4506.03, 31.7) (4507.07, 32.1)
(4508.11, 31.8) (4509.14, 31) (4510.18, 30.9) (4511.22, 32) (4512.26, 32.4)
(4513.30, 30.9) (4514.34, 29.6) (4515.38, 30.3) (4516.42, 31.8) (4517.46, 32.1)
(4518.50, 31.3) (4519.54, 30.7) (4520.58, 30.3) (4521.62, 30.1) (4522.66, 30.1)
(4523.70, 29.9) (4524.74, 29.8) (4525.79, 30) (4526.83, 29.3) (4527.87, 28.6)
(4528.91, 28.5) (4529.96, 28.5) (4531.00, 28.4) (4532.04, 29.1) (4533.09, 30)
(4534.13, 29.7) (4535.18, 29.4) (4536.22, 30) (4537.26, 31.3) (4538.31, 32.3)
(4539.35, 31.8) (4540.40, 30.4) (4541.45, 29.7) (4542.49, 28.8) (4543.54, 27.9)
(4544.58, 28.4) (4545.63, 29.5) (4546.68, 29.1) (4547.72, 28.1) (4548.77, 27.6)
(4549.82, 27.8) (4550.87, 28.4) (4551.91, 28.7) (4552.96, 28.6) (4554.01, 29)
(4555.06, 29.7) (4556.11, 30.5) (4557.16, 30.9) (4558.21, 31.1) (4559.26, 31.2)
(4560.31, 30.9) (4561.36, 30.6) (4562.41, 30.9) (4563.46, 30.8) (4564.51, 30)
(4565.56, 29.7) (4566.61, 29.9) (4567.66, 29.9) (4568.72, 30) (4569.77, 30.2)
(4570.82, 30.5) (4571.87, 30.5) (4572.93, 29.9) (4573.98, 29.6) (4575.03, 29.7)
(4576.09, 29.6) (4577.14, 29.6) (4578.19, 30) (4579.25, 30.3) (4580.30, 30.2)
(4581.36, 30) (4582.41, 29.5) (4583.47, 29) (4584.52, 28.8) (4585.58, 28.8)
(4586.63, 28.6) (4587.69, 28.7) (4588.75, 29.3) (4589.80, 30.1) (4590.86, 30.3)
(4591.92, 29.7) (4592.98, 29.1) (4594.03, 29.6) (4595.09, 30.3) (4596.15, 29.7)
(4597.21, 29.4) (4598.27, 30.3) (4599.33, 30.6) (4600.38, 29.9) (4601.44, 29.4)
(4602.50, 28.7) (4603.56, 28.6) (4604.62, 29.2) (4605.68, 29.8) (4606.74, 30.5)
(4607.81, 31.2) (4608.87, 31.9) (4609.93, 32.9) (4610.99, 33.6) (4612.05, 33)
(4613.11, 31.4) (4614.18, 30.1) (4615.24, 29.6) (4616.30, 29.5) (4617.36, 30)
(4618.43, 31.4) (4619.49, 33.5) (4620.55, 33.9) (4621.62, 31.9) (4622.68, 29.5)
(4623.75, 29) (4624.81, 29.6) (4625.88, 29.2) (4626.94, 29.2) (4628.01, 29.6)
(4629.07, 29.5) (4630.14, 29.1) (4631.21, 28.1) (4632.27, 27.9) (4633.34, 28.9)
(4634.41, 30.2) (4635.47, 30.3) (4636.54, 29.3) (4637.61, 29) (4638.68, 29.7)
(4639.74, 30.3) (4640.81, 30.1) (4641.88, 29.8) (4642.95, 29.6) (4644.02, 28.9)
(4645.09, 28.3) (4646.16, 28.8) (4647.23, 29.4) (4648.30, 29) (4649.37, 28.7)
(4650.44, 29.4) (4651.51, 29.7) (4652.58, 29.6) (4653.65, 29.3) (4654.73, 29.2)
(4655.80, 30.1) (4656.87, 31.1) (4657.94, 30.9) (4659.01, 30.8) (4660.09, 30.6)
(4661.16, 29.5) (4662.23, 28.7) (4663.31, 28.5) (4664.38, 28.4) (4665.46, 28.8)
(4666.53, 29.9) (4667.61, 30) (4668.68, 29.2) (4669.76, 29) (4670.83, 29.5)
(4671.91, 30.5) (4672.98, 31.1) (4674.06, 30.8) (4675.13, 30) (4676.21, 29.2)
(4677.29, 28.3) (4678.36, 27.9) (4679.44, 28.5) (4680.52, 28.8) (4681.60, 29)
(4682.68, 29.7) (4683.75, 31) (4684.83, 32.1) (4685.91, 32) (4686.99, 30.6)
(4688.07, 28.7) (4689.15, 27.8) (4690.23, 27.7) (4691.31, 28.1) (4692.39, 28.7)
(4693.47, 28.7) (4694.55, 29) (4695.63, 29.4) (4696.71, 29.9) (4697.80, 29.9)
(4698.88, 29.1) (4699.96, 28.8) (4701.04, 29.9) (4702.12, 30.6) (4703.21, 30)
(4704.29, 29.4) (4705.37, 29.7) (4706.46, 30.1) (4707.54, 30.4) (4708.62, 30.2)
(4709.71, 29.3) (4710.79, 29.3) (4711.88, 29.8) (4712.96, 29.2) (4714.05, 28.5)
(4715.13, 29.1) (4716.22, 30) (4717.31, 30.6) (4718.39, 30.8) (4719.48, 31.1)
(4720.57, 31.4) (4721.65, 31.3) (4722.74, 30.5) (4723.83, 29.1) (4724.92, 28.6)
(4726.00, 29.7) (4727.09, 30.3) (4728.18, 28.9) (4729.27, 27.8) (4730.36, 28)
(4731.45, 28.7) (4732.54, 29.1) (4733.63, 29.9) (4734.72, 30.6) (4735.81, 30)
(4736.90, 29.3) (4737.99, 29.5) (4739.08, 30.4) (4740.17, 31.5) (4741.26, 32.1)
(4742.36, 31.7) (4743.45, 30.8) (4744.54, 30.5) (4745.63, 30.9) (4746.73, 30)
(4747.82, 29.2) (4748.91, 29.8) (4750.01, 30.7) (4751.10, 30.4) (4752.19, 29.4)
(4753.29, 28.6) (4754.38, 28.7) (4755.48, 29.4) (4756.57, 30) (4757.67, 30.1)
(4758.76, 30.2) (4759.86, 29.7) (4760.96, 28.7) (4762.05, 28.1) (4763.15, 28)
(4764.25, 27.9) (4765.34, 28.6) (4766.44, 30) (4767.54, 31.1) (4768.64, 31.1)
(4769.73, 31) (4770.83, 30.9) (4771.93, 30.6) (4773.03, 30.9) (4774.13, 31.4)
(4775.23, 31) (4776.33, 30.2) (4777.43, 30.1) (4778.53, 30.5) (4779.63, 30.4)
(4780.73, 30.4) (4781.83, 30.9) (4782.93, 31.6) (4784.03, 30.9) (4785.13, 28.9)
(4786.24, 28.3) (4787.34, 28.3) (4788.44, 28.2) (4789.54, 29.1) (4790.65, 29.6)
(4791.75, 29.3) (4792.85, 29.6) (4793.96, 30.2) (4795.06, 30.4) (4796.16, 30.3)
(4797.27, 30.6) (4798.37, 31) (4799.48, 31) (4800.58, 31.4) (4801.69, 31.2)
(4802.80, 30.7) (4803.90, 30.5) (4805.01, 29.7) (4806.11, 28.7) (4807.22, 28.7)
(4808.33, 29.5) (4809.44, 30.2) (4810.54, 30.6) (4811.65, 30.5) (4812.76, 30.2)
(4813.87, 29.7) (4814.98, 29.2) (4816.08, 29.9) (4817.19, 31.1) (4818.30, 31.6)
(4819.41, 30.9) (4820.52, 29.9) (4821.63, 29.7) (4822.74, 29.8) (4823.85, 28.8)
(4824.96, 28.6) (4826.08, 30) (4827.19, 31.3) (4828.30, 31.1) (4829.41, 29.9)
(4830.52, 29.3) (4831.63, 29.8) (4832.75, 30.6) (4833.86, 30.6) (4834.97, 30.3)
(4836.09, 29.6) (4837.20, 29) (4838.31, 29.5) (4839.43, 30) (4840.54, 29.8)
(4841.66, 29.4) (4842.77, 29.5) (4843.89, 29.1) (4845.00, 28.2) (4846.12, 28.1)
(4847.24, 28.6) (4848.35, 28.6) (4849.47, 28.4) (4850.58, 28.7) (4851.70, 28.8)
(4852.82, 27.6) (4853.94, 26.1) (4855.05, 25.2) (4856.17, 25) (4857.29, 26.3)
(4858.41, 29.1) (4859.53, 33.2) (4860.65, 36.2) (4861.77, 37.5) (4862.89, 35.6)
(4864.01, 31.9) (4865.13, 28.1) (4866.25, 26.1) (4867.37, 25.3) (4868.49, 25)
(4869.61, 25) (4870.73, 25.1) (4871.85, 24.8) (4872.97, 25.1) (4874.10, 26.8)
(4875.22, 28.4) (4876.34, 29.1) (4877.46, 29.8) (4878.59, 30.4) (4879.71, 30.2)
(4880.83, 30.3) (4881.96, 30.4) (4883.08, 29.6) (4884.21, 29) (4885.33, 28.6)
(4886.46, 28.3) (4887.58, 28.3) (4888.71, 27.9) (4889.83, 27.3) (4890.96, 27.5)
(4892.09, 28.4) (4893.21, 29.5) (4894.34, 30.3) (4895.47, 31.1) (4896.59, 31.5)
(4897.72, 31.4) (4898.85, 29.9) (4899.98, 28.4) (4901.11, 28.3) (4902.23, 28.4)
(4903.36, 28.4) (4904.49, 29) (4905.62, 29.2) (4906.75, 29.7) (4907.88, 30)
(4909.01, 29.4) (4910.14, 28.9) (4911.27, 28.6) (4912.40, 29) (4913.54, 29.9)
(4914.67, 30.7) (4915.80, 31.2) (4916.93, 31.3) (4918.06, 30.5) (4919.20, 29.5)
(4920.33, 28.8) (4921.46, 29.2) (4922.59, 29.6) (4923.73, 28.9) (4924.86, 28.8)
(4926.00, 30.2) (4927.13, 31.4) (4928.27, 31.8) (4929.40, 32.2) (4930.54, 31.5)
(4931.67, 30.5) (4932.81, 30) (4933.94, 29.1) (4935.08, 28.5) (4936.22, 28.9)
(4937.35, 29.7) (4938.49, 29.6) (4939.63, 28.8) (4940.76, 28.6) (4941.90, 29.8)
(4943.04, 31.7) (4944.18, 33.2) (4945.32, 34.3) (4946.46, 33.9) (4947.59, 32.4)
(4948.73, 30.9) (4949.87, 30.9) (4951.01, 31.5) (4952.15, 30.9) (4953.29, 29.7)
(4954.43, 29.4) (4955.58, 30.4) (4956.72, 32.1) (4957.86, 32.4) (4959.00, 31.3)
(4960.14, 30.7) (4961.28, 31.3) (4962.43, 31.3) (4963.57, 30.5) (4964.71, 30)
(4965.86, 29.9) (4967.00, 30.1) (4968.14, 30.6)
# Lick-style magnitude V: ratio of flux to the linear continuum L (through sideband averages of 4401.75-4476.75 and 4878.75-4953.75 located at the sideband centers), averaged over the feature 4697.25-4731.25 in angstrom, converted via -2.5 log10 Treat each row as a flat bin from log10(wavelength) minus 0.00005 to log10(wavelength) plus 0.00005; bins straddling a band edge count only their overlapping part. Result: -0.03 mag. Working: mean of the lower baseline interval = 27.7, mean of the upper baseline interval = 29.9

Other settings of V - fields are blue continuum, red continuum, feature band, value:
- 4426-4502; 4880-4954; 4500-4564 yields -0.062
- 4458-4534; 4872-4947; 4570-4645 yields -0.021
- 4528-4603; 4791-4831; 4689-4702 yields 0.033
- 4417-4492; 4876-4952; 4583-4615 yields -0.054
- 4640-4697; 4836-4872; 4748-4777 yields -0.027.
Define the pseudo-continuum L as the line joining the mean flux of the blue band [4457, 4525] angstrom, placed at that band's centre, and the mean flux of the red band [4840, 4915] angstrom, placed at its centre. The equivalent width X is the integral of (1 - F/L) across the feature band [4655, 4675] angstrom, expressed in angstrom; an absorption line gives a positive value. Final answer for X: -0.5 angstrom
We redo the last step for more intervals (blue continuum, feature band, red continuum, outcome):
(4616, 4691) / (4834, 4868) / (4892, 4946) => 0.7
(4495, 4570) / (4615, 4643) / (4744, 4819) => 0.1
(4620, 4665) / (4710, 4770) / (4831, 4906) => -1.0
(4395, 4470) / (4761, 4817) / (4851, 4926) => -2.6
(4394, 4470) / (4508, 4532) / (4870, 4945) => -2.3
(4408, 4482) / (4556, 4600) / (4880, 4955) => -2.3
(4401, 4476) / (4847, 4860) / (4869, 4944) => 0.5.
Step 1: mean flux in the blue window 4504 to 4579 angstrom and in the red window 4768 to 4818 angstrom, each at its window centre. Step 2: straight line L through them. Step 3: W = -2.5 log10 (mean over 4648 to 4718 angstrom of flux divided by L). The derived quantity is 0.02 mag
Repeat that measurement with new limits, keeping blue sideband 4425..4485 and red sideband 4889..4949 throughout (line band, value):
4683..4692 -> -0.03 mag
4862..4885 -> 0.05 mag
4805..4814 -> -0.01 mag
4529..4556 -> -0.03 mag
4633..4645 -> -0.03 mag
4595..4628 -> -0.07 mag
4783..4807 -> -0.02 mag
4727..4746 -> -0.03 mag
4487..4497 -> -0.01 mag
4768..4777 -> -0.05 mag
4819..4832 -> -0.01 mag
